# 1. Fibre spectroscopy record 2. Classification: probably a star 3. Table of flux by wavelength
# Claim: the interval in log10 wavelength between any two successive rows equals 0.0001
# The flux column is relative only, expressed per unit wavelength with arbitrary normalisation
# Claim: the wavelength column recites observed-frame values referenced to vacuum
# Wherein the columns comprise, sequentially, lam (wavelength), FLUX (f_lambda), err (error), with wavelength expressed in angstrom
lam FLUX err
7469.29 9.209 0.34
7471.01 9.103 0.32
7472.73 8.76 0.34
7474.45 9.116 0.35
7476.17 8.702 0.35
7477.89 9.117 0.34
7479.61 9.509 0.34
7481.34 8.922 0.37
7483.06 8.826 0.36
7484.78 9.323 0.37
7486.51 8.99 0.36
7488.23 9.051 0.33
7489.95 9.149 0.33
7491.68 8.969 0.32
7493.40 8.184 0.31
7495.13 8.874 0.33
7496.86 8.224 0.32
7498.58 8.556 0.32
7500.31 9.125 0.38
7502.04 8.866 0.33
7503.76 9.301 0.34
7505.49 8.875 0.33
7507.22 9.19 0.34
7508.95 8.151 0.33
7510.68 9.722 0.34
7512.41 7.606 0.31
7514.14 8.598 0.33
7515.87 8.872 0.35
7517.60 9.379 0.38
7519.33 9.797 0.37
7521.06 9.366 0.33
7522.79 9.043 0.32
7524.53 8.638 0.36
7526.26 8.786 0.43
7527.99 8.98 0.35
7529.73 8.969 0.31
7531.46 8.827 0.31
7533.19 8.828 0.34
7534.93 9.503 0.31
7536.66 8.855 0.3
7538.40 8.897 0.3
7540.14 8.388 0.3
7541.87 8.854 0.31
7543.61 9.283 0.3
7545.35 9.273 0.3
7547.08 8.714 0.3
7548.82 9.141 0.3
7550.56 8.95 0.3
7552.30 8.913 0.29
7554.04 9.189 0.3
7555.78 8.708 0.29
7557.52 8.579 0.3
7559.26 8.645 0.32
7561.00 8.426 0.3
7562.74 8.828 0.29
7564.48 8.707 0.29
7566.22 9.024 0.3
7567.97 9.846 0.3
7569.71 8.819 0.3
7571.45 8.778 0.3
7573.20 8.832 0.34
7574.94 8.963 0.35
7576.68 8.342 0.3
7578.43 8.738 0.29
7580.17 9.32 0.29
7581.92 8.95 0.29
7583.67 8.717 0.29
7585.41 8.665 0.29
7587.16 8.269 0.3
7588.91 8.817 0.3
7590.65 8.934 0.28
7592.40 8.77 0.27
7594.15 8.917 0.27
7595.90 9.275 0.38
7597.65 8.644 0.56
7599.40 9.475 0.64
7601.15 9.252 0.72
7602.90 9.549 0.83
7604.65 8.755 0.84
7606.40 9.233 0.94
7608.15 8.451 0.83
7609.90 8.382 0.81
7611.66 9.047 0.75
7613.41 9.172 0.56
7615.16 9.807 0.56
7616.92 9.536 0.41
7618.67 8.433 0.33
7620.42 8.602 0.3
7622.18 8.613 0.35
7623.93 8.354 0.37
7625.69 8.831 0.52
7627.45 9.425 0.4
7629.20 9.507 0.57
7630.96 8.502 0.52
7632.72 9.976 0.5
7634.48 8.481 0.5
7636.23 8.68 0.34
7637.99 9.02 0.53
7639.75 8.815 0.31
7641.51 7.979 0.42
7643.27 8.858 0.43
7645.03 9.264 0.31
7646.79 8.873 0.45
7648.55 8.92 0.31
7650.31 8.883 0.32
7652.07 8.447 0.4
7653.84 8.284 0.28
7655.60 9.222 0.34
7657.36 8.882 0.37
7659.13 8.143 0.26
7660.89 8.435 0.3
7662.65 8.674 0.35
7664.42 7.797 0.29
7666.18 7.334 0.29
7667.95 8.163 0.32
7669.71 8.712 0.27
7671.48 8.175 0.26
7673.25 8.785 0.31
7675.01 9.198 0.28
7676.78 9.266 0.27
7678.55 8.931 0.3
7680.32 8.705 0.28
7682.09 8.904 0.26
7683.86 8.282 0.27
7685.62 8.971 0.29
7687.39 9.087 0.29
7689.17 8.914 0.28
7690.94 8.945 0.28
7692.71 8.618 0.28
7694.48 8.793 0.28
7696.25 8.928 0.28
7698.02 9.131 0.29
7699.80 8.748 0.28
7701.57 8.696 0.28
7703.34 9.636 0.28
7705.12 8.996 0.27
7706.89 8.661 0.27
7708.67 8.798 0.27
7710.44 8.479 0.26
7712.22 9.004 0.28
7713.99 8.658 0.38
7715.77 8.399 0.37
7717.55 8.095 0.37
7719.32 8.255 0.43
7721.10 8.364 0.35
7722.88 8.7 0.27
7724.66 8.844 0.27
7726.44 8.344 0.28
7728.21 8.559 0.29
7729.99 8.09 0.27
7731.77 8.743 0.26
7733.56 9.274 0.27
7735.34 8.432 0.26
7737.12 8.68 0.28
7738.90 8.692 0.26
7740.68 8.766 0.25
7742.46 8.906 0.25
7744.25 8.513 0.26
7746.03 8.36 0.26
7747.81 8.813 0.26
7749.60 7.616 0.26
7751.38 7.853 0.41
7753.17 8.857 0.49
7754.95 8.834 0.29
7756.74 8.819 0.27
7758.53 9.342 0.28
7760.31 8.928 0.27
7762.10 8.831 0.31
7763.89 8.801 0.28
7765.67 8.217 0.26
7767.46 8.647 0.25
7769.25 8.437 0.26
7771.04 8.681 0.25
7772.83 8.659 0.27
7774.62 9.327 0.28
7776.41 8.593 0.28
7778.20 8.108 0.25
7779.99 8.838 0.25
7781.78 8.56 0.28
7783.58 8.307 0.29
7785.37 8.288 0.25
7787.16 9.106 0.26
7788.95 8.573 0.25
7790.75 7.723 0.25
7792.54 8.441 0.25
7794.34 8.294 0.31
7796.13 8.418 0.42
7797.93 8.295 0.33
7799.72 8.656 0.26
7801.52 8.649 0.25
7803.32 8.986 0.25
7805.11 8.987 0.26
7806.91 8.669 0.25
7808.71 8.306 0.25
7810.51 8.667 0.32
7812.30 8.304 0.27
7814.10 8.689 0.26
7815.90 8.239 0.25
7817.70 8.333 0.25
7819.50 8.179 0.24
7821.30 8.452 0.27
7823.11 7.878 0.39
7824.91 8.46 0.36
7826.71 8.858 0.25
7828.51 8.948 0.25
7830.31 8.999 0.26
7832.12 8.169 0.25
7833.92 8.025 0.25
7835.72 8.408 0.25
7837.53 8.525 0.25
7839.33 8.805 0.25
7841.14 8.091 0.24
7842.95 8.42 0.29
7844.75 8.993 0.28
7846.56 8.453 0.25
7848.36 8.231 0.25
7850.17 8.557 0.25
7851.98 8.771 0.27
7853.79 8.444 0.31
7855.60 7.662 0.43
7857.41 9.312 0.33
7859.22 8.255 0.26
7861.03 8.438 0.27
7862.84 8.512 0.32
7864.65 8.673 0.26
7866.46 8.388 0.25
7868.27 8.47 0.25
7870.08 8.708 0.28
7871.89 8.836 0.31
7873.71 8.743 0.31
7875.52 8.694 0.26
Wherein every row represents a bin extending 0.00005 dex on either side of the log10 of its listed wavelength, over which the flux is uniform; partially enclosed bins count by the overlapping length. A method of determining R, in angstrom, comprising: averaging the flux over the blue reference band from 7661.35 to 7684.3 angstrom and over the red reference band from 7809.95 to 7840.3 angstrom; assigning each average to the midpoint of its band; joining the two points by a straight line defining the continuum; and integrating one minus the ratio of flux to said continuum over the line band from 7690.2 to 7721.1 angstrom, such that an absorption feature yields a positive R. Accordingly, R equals -0.8 angstrom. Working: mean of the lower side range 8.53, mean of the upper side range 8.46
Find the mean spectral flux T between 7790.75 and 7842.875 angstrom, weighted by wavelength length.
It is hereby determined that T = 8.48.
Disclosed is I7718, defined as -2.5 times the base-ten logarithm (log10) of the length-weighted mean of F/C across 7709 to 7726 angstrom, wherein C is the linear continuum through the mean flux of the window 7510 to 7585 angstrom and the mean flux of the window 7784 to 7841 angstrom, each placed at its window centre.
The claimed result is 0.013 mag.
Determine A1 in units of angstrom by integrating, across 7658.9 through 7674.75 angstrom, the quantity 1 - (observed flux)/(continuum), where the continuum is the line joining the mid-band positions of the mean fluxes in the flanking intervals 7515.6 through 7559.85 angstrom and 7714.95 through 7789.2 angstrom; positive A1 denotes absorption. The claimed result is 0.8 angstrom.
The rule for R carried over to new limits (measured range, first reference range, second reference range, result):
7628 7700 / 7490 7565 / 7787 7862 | -0.4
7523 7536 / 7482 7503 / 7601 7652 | -0.1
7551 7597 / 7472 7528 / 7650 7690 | -0.3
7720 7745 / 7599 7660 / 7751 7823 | 0.1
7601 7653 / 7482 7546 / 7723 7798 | -0.9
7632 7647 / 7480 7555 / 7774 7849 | -0.2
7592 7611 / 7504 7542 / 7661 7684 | -0.6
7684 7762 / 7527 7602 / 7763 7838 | -0.5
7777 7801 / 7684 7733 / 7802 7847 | 0.4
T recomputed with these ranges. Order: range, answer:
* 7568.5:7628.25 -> 8.91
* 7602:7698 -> 8.79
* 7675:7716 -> 8.86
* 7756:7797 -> 8.61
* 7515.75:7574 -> 8.96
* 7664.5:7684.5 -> 8.56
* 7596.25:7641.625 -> 8.96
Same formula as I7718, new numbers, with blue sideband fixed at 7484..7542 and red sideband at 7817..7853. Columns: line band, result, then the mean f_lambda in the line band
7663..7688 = 0.01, 8.59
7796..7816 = -0.01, 8.59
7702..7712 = -0.03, 8.91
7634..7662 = 0.00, 8.7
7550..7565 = 0.01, 8.77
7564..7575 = -0.02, 9.01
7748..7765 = -0.01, 8.65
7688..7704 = -0.03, 8.93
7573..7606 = -0.01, 8.91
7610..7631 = -0.03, 8.98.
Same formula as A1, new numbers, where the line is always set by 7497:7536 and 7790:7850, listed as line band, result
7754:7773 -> -0.4 angstrom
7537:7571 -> -0.1 angstrom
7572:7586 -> 0.0 angstrom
